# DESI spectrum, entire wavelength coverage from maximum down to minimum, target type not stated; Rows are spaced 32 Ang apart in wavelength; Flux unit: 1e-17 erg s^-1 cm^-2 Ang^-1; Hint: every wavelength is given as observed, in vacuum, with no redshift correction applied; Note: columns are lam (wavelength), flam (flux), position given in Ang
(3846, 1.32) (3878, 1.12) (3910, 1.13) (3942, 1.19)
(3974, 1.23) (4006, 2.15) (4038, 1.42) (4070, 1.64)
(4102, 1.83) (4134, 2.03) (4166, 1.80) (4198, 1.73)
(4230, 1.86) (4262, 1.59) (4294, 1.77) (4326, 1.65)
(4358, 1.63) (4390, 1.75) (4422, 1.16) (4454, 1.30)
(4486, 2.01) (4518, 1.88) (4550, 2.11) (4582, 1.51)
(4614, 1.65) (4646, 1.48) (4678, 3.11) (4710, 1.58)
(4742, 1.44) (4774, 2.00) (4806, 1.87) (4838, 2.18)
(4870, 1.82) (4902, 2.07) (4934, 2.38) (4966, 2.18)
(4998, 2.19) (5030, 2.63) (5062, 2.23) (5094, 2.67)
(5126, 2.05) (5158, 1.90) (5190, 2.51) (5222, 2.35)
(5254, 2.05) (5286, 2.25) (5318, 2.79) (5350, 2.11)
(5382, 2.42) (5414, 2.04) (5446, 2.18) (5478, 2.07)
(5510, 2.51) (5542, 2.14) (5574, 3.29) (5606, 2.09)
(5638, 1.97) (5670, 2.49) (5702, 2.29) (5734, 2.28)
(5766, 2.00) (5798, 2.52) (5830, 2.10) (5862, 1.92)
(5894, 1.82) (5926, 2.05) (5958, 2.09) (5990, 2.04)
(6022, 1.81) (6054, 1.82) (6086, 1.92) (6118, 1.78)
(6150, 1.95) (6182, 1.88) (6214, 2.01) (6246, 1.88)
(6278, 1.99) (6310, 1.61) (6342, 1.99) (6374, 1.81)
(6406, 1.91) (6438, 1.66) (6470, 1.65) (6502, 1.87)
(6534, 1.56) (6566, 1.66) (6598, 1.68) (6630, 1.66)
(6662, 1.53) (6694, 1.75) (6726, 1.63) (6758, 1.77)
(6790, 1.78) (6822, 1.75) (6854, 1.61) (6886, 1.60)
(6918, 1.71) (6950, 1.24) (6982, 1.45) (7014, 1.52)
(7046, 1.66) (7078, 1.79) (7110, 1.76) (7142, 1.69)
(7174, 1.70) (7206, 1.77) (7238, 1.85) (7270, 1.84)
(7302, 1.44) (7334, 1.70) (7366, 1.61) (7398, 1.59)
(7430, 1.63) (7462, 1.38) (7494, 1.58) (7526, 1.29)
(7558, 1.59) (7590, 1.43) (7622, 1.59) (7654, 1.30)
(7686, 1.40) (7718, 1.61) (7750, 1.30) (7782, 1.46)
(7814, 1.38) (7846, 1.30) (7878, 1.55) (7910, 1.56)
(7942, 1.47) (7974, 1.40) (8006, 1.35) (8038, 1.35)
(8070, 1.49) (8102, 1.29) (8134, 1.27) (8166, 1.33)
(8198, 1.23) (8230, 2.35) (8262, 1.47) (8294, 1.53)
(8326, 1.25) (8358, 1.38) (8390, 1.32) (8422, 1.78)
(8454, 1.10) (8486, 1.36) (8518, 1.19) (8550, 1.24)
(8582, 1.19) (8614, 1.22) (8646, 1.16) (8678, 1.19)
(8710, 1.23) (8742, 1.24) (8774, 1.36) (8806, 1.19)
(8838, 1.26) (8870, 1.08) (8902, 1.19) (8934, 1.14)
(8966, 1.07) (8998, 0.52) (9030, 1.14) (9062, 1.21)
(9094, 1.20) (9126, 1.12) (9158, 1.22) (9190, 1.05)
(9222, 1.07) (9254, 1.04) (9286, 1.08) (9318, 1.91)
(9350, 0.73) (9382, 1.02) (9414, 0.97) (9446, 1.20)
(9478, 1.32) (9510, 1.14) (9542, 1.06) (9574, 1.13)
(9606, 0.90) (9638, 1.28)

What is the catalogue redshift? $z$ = 0.25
